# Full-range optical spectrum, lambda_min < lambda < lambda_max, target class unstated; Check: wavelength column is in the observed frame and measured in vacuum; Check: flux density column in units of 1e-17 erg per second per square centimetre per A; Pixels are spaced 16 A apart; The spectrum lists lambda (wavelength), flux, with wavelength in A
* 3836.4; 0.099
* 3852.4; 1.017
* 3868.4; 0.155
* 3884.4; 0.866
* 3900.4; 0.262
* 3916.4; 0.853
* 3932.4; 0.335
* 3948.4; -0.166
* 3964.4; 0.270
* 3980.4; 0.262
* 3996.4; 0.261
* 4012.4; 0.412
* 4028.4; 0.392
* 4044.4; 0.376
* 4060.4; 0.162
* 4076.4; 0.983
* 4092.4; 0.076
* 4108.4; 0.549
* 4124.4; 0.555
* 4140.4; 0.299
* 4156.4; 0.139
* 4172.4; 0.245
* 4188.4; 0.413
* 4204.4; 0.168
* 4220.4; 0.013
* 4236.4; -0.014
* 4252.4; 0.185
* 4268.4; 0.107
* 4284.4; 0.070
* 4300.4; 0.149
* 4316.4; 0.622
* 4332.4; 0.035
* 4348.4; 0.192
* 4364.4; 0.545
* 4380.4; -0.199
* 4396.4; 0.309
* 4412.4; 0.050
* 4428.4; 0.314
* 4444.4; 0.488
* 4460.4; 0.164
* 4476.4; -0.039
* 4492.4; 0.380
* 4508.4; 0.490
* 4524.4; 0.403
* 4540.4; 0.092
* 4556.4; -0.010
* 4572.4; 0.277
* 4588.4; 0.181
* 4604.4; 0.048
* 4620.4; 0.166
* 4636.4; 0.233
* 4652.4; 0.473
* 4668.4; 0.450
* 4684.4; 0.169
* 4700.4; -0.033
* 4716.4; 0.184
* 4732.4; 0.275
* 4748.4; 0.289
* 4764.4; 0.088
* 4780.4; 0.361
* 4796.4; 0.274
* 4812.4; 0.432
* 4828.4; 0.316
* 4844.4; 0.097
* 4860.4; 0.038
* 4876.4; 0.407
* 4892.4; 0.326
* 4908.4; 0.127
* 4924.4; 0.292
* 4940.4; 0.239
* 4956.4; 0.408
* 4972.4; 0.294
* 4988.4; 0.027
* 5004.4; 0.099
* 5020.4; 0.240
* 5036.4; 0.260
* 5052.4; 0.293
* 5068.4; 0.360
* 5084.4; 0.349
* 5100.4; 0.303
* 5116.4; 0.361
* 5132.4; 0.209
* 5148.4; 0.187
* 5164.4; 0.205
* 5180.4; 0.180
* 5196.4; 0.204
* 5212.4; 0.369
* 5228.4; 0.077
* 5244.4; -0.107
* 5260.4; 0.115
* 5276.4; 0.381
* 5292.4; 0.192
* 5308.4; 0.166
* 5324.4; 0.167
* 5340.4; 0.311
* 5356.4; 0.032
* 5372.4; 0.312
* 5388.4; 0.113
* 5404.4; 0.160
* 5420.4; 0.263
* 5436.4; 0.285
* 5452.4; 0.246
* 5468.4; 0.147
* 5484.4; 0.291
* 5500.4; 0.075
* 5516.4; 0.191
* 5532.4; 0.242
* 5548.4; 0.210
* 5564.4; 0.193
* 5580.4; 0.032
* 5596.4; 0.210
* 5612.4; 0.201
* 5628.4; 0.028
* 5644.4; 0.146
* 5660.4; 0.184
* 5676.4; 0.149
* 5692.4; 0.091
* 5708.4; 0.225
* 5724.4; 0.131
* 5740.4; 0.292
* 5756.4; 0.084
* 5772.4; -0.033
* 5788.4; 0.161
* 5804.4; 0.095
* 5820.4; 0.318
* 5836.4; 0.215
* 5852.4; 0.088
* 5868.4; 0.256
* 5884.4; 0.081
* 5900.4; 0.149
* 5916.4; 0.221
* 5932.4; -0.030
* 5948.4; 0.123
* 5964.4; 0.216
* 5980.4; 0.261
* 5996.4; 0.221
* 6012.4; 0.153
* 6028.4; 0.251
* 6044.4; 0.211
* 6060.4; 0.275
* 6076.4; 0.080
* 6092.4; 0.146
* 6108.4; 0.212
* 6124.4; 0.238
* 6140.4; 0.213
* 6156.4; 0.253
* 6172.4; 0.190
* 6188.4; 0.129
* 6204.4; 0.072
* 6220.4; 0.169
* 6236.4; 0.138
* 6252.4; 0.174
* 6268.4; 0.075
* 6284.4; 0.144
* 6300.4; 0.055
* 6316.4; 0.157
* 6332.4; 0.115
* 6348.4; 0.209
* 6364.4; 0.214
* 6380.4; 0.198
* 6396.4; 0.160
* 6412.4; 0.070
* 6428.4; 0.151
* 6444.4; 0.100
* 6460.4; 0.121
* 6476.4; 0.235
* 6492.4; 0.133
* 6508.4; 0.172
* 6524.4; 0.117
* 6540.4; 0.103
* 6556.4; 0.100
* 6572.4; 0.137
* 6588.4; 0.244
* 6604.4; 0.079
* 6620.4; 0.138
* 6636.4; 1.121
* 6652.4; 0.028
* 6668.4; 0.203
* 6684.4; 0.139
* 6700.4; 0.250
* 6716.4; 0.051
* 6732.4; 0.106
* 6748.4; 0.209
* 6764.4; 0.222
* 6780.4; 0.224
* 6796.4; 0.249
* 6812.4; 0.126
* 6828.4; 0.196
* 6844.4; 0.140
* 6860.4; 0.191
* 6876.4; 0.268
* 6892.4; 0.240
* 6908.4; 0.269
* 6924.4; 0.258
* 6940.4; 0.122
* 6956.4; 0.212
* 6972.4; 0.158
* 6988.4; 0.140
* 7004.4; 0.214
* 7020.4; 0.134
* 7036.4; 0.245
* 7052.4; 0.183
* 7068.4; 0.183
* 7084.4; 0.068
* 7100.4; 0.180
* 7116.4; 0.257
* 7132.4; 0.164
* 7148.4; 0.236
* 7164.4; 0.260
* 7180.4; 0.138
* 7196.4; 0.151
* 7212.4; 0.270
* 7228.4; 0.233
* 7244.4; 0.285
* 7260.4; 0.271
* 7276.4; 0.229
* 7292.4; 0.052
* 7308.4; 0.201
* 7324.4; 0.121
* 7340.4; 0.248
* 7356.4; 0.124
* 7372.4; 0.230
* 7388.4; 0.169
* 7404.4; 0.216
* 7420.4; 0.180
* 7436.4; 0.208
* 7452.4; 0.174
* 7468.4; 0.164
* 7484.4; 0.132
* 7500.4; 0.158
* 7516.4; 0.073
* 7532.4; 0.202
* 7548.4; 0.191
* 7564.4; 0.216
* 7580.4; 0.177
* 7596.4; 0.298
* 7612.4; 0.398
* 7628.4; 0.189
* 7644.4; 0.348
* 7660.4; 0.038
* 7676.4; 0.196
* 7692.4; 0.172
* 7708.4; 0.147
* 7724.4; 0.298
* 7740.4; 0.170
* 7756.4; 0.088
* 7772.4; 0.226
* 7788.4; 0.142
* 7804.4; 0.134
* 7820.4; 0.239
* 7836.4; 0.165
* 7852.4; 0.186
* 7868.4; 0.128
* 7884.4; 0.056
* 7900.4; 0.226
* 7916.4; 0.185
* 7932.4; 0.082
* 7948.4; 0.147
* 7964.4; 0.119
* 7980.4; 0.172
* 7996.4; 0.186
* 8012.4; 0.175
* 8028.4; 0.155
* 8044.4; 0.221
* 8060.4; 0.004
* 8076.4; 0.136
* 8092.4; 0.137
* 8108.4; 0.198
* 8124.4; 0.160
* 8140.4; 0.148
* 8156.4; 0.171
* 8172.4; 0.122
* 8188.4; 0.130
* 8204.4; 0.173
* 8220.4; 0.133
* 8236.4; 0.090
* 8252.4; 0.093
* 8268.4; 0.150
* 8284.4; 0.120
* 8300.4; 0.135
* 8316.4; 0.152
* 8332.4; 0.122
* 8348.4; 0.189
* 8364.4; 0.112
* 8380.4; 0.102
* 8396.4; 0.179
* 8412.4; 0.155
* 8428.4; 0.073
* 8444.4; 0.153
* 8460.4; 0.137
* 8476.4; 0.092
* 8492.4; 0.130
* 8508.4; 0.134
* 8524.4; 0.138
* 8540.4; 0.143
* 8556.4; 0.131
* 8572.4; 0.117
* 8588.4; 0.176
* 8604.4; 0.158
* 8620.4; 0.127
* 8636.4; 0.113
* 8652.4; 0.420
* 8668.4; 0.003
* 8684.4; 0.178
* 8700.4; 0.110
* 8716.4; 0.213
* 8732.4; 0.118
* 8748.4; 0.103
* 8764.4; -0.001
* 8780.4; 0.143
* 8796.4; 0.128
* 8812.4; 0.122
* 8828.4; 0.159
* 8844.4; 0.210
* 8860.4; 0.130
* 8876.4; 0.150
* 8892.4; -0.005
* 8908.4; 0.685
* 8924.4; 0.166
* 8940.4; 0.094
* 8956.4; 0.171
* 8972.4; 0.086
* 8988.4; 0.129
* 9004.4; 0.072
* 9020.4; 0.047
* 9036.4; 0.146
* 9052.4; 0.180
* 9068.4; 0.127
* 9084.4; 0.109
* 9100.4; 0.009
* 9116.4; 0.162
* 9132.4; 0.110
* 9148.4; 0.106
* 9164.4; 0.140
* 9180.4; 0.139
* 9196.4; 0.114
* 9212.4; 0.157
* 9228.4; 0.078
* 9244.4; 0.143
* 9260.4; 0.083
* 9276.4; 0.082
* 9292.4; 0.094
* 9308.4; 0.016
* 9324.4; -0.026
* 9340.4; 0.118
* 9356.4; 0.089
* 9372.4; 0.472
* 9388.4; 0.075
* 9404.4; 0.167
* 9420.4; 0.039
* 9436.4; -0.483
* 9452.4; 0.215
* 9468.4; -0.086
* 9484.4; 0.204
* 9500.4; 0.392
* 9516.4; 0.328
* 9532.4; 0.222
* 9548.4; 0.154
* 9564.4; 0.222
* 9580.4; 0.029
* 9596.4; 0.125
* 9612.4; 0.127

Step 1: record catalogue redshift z 0.78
